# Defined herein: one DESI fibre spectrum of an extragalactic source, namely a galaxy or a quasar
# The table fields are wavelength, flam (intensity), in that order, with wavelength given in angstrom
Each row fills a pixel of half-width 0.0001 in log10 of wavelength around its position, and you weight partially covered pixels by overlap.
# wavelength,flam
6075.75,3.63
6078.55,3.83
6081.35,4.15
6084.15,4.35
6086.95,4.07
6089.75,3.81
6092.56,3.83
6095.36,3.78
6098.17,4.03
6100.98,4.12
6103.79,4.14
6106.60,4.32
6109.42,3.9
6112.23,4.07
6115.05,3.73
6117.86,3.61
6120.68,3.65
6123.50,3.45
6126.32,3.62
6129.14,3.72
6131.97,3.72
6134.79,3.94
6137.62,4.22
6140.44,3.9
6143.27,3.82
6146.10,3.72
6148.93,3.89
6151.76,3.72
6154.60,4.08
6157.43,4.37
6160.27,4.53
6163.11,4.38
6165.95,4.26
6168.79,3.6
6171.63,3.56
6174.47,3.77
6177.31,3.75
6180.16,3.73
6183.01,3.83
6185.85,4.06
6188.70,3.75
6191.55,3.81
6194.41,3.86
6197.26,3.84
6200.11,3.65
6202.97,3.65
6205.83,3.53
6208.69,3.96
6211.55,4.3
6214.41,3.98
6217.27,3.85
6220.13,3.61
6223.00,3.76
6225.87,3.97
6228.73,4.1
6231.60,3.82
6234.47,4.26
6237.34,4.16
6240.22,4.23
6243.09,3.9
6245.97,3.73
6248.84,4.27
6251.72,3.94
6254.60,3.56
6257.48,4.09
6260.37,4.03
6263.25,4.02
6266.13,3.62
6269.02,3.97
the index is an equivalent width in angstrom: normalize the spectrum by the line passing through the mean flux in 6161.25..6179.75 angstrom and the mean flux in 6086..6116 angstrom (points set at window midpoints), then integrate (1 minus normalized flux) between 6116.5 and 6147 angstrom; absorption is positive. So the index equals 1.4 angstrom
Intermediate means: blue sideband 3.98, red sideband 3.89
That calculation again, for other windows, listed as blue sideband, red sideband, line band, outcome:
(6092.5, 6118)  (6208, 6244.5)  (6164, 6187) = 0.90 angstrom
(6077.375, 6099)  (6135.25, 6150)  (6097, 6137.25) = 0.81 angstrom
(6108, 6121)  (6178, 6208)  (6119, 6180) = -1.52 angstrom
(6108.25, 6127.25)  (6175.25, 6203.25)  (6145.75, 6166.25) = -2.02 angstrom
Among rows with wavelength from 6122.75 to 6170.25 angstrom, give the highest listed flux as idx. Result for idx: 4.53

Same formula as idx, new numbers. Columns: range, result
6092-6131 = 4.32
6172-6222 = 4.3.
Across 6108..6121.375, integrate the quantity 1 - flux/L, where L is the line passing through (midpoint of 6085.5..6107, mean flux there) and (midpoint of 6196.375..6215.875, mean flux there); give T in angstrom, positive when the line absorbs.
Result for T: 0.6 angstrom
